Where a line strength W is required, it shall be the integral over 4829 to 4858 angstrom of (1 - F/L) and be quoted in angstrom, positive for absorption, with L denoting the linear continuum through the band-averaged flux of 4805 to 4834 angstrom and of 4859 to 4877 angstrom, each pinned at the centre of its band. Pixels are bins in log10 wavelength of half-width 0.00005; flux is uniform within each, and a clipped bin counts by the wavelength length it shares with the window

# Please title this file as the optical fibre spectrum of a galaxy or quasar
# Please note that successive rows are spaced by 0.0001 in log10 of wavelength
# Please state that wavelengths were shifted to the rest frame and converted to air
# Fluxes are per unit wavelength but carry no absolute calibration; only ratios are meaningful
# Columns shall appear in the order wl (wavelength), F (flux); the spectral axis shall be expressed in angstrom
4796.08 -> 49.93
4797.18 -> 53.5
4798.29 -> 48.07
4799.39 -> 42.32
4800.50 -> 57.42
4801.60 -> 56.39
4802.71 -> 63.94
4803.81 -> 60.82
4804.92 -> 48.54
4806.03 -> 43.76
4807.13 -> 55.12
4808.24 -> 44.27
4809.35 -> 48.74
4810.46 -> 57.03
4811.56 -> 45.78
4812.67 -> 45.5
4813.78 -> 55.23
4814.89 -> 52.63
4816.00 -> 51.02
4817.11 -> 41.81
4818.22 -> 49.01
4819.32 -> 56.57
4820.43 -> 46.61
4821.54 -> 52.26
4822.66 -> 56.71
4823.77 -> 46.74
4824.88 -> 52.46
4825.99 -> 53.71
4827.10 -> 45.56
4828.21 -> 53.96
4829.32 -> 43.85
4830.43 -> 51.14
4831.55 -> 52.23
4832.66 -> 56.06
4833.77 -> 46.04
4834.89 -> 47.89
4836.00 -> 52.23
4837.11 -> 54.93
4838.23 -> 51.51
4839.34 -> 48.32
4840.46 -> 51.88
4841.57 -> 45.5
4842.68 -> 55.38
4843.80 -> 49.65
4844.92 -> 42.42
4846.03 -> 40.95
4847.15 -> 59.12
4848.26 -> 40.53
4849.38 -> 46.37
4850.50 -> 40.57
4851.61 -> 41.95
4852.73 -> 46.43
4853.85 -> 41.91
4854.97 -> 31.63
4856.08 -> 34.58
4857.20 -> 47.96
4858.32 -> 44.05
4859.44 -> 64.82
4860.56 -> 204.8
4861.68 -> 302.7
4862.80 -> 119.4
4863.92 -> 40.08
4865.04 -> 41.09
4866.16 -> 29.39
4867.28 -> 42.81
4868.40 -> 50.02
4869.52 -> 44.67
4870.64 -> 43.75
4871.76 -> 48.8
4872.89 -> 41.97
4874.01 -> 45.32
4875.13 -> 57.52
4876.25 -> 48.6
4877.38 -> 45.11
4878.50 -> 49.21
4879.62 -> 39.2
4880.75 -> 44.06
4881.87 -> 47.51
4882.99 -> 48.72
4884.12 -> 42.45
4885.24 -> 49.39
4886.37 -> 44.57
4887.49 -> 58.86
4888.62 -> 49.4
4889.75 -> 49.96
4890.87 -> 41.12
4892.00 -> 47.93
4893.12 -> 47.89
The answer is 7.2 angstrom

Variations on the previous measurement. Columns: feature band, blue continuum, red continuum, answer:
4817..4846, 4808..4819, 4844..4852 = -1.9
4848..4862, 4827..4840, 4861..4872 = -0.4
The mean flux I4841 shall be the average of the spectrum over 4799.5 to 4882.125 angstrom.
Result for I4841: 54.8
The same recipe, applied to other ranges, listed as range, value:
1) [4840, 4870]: 63.1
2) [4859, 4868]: 105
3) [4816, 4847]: 50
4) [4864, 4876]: 44.5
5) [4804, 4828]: 50.2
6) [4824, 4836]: 50.3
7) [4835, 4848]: 49.9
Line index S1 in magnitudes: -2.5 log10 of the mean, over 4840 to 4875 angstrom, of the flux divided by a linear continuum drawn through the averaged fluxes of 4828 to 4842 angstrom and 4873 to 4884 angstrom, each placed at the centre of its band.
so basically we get -0.24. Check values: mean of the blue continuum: 50.4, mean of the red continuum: 46.9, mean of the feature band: 60.7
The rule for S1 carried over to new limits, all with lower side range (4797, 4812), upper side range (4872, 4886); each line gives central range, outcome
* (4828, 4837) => -0.01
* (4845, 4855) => 0.11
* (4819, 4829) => -0.02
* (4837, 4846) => 0.00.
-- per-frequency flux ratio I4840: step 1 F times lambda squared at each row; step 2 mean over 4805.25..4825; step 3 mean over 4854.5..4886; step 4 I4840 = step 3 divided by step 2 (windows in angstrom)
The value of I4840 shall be 1.3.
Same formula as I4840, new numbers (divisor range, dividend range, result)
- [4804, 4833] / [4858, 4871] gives 1.76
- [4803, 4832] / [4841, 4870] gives 1.28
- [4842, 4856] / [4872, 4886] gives 1.06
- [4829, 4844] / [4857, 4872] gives 1.63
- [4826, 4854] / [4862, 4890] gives 1.07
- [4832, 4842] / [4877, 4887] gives 0.92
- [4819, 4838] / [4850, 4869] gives 1.43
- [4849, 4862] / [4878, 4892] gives 0.63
